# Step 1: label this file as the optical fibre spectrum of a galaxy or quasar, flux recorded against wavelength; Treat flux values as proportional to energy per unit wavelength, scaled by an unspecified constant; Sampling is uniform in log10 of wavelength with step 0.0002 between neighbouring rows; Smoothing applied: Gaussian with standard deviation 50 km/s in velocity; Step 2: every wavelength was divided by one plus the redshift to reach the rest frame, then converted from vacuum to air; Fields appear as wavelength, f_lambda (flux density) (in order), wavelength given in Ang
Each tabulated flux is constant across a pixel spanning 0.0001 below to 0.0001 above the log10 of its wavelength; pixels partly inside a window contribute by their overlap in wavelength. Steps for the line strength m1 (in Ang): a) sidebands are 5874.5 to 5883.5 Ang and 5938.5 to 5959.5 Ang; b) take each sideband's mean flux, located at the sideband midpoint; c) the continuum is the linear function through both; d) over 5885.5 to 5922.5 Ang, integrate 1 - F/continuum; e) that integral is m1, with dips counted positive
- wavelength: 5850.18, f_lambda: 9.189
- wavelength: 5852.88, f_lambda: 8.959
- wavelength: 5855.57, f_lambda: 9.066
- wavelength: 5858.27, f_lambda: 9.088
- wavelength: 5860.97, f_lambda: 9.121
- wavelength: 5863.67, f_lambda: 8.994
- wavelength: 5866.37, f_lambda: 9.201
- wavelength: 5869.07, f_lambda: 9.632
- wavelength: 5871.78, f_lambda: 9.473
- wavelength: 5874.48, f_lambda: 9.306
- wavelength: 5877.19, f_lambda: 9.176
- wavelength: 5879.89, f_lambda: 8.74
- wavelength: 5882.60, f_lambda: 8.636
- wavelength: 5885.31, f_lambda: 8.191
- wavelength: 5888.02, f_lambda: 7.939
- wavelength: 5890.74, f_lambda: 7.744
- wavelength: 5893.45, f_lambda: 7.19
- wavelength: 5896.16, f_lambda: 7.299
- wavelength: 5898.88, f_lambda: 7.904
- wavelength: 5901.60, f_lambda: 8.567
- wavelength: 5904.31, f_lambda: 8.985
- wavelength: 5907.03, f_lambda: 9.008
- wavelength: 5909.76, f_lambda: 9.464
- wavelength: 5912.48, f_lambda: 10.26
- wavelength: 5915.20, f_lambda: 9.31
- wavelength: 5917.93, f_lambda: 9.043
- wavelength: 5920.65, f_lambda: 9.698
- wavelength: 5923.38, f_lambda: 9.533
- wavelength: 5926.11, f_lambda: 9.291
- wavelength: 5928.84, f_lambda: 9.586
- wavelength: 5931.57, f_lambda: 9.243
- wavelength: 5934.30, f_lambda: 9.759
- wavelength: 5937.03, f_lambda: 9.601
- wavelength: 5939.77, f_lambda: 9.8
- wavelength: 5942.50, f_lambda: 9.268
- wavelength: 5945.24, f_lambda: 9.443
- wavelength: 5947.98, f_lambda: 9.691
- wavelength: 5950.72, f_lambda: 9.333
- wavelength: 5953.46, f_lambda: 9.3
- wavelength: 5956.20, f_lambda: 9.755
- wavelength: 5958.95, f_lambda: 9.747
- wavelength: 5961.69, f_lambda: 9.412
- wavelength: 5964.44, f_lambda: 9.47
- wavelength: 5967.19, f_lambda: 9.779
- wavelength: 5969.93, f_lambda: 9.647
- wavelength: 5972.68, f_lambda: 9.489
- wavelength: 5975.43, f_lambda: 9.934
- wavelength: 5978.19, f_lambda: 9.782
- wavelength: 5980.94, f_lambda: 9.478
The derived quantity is 2.0 Ang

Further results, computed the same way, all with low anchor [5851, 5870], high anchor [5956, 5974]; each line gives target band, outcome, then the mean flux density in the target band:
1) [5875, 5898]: 2.74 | 8.15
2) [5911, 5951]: -0.32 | 9.53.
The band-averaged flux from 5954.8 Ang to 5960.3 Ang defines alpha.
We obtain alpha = 9.74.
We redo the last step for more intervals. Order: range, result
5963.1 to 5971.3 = 9.64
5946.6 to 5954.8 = 9.44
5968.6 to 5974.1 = 9.57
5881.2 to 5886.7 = 8.41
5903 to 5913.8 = 9.42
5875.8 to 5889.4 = 8.53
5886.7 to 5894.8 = 7.62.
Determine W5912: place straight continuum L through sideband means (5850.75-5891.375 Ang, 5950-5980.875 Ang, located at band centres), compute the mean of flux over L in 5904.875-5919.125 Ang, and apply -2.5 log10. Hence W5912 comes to -0.02 mag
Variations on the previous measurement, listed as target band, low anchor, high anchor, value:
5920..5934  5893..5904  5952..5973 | -0.099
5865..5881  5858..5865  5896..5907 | -0.047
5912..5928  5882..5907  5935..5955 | -0.082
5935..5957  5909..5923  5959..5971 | 0.007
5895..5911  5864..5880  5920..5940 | 0.107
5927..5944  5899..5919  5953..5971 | -0.018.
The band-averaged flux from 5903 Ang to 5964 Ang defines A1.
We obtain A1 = 9.48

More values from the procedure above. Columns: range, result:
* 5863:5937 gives 8.95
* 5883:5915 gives 8.45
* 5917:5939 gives 9.49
